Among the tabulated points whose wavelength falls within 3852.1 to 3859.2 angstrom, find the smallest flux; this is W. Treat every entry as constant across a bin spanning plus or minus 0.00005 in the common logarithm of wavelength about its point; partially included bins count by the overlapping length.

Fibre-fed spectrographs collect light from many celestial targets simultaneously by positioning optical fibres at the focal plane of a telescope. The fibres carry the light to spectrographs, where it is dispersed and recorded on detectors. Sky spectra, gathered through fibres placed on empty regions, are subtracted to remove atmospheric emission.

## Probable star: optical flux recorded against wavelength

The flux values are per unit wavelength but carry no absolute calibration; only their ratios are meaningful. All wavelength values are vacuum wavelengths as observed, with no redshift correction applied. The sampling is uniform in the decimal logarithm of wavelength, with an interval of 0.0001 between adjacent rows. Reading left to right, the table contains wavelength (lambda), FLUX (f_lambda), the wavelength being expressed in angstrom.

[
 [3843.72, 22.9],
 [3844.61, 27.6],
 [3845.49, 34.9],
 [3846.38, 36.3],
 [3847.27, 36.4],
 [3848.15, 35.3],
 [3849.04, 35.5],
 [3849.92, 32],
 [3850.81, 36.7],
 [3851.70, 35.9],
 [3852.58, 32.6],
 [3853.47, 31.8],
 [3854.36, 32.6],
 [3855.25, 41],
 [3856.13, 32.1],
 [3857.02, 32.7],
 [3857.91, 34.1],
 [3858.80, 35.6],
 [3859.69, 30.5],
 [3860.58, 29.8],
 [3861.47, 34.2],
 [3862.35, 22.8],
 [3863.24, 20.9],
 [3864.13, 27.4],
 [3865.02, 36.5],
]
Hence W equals 31.8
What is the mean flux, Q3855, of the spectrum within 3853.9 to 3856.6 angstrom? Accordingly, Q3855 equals 35.2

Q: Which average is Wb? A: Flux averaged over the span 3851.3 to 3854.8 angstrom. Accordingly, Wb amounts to 33.2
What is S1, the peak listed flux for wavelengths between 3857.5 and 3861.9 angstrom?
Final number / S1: 35.6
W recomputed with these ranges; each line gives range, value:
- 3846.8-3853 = 32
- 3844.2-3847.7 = 27.6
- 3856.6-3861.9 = 29.8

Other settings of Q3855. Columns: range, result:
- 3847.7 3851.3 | 34.9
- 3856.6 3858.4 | 33.4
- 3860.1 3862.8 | 29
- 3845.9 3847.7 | 36.1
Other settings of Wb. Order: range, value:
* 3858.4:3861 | 31.9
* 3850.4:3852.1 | 36.2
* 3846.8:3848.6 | 35.8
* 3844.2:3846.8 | 33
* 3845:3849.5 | 35.6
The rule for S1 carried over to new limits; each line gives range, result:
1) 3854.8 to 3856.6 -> 41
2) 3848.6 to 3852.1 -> 36.7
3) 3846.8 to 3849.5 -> 36.4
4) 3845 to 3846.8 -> 36.3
